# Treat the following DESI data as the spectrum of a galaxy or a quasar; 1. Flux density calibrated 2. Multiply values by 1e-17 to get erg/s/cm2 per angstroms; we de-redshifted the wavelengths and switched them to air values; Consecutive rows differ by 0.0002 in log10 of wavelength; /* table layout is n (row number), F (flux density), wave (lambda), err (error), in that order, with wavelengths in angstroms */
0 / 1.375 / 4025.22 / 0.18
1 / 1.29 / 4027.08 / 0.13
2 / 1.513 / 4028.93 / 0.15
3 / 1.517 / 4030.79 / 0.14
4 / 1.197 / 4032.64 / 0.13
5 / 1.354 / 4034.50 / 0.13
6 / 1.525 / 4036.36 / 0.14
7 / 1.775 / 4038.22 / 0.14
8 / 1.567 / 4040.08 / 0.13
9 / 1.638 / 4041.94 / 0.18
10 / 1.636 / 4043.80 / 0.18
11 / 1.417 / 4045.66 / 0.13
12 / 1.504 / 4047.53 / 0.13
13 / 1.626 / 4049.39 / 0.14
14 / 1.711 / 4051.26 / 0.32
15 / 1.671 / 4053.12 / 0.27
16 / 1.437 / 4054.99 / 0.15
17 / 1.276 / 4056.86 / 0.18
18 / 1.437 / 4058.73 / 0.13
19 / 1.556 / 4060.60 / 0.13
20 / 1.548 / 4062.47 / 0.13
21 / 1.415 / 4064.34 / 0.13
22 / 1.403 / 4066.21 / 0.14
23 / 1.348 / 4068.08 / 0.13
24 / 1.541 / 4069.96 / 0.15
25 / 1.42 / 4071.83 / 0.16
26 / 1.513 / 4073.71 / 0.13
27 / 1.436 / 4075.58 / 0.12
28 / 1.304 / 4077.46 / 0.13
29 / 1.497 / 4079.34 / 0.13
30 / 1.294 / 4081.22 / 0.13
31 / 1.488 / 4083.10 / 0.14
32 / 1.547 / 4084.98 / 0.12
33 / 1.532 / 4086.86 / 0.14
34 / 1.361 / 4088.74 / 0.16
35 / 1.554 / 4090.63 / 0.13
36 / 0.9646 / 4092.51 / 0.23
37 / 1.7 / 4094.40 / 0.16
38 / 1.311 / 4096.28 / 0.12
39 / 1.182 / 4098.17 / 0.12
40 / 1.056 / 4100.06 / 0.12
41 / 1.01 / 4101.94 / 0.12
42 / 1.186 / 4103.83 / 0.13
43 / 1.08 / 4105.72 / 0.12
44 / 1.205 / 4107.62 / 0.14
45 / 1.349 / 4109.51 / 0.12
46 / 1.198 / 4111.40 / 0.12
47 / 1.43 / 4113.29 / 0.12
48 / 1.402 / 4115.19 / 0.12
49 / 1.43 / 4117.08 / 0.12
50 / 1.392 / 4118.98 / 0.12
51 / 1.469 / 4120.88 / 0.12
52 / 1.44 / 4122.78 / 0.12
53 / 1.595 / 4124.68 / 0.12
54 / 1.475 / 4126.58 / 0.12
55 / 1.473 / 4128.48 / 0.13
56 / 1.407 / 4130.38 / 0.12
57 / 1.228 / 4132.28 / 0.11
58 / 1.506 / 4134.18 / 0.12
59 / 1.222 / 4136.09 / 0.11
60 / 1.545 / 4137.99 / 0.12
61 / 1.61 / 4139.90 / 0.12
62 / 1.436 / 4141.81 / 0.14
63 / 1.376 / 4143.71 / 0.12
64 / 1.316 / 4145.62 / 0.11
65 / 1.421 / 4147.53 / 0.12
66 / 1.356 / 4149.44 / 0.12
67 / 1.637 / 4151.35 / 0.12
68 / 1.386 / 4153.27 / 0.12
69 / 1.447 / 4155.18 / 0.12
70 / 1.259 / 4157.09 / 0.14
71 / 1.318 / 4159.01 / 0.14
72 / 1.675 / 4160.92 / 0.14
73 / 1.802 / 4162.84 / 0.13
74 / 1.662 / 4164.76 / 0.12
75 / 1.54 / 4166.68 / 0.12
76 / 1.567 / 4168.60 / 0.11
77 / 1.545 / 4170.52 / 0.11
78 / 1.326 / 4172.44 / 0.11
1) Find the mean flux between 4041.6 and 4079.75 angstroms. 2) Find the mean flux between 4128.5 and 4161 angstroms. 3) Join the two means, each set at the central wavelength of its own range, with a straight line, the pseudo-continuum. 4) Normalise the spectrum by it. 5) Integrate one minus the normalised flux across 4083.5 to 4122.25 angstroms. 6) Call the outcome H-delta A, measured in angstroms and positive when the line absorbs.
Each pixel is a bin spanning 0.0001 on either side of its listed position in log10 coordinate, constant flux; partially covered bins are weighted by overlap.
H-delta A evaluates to 3.5 angstroms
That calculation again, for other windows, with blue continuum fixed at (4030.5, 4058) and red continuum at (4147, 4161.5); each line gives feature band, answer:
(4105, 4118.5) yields 1.5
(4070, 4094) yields 1.1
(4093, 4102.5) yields 1.5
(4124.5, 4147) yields 0.3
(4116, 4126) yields 0.0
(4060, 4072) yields 0.3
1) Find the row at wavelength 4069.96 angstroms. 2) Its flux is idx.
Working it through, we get 1.541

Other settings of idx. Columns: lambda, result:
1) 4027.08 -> 1.29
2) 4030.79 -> 1.517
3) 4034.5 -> 1.354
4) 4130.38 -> 1.407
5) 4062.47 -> 1.548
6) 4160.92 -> 1.675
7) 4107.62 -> 1.205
